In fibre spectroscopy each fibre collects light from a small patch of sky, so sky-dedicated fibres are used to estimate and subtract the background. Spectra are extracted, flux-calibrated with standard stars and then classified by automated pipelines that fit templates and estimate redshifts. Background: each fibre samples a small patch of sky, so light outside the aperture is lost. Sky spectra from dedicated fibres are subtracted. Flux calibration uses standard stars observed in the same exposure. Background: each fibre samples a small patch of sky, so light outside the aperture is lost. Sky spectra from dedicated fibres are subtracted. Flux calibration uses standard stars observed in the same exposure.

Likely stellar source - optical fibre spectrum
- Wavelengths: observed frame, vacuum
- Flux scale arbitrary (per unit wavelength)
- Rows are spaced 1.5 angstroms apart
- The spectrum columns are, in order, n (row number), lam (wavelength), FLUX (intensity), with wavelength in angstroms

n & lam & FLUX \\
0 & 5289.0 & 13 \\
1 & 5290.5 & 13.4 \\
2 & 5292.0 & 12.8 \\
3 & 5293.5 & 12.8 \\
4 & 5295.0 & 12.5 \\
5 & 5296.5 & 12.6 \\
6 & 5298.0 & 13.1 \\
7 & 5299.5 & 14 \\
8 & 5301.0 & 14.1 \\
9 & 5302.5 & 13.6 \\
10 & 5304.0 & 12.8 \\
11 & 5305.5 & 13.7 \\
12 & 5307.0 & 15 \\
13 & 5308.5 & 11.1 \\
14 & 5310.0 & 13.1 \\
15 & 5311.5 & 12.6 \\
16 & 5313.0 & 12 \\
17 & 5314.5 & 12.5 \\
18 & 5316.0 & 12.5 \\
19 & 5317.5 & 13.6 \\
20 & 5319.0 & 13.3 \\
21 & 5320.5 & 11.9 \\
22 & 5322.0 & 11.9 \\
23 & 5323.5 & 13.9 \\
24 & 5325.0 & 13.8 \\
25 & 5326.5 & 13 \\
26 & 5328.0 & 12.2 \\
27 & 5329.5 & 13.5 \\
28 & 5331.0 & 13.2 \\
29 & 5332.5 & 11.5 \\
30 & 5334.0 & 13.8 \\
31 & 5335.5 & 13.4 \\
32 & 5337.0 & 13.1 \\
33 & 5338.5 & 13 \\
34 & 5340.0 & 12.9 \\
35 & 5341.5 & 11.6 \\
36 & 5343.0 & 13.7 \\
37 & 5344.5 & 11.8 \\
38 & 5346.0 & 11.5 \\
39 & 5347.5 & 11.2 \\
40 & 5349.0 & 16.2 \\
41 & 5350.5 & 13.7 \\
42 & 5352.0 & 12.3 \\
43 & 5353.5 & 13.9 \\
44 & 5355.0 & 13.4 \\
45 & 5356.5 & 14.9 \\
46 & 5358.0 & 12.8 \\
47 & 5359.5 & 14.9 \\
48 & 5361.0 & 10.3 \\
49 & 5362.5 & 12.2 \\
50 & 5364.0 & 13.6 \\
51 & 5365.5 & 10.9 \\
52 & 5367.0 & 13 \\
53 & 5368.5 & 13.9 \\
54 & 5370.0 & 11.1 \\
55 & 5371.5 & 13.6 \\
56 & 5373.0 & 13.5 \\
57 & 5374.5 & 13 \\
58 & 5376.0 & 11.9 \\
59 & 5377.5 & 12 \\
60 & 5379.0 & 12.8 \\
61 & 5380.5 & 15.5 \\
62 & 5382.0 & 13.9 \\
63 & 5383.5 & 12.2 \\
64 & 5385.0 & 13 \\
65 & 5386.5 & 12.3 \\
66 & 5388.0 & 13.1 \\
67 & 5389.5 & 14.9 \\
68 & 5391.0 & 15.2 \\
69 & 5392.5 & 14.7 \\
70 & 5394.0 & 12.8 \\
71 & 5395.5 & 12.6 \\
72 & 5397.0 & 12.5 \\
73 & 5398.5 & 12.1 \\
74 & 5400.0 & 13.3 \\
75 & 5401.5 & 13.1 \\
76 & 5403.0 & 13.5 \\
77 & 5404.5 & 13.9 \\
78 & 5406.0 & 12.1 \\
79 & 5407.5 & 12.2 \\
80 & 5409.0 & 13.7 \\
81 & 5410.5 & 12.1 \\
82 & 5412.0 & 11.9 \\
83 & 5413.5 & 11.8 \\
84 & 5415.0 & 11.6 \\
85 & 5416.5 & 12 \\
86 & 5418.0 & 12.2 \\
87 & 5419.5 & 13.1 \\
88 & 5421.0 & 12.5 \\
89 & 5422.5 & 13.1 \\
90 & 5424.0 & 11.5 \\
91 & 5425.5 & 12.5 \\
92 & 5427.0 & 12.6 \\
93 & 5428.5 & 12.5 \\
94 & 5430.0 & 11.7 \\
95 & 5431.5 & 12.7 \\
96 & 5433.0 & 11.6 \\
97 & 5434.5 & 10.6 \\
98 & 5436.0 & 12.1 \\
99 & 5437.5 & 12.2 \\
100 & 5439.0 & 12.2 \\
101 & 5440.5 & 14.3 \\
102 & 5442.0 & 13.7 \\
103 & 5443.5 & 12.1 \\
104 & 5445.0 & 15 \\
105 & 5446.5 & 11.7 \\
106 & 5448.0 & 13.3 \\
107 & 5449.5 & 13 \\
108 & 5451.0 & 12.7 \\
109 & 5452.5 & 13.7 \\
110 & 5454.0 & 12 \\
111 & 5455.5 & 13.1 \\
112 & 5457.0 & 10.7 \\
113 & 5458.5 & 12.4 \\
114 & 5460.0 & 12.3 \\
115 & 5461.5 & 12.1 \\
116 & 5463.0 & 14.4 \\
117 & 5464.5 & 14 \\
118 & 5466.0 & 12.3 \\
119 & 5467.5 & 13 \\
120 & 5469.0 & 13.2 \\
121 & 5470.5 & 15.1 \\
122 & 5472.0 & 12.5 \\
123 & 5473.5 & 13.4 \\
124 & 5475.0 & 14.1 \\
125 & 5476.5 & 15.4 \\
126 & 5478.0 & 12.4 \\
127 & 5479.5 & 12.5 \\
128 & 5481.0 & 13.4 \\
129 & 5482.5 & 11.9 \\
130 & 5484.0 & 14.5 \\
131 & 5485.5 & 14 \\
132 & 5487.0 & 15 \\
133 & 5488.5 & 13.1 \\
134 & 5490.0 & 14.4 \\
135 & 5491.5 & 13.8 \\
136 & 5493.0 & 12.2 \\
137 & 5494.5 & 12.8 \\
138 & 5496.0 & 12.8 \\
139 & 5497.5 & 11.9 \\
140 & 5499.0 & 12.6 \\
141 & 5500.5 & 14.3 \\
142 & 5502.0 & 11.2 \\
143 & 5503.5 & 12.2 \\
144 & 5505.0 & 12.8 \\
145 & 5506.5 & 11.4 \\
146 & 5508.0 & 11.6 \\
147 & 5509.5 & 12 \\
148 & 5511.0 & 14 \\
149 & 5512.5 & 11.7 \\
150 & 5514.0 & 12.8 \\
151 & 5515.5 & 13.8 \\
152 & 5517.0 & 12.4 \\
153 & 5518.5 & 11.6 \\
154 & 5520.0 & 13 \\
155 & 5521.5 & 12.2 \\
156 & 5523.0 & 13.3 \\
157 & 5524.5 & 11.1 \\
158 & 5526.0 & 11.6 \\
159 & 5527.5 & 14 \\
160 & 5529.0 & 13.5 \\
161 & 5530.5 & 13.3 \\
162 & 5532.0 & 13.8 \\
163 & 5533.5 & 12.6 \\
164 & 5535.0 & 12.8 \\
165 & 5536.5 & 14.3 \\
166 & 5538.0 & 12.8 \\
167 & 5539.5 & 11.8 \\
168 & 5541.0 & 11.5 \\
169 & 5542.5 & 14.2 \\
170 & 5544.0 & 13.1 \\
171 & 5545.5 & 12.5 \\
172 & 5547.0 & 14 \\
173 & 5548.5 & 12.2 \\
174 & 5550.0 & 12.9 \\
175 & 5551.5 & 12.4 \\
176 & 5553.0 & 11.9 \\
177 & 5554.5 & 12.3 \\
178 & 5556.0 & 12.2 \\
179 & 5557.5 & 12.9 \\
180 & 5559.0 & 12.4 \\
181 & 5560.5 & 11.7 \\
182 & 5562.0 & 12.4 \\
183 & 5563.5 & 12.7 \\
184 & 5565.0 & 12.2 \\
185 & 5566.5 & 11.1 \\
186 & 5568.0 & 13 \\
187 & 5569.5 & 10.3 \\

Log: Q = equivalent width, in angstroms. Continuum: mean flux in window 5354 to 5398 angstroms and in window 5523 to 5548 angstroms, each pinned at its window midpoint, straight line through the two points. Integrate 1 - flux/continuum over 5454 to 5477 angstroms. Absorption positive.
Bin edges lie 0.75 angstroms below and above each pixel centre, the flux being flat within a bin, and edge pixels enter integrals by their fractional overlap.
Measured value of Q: -0.2 angstroms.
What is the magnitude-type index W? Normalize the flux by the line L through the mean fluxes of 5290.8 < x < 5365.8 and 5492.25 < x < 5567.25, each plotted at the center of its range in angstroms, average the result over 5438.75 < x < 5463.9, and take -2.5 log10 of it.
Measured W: -0.01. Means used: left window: 13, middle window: 12.9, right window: 12.6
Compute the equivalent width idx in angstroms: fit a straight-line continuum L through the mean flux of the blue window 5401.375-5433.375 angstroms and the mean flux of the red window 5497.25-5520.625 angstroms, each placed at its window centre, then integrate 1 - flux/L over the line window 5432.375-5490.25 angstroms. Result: -2.8 angstroms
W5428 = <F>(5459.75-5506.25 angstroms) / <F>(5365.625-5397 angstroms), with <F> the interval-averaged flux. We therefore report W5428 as 1.0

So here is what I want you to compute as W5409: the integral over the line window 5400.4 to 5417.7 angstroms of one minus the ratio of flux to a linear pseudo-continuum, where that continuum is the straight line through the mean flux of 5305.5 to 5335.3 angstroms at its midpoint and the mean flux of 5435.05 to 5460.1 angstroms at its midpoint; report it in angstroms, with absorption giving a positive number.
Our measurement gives 0.3 angstroms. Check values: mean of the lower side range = 12.9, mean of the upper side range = 12.7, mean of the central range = 12.5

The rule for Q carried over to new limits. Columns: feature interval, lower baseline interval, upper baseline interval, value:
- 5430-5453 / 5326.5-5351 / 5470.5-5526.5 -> 0.37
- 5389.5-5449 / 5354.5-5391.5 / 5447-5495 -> 2.01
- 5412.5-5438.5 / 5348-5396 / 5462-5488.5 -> 2.48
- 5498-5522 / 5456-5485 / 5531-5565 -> 0.82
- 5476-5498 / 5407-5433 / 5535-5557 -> -1.40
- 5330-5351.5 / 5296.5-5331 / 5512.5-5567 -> 0.16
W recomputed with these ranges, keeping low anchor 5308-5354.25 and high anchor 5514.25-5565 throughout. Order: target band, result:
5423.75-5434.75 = 0.064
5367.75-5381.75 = -0.021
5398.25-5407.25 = -0.018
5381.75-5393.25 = -0.070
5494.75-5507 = 0.025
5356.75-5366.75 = 0.019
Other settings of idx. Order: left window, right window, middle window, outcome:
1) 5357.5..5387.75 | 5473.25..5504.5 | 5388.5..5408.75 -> -0.62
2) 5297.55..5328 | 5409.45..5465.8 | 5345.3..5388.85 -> -0.58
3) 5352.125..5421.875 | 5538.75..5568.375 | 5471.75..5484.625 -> -0.70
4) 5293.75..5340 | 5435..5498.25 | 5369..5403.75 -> -0.30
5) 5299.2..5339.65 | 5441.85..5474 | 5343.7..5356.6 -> -0.11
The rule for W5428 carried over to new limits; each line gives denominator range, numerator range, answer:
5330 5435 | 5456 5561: 1.00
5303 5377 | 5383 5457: 0.99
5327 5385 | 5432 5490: 1.01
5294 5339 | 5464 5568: 0.99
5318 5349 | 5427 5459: 0.98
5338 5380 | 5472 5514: 1.01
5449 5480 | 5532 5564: 0.97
